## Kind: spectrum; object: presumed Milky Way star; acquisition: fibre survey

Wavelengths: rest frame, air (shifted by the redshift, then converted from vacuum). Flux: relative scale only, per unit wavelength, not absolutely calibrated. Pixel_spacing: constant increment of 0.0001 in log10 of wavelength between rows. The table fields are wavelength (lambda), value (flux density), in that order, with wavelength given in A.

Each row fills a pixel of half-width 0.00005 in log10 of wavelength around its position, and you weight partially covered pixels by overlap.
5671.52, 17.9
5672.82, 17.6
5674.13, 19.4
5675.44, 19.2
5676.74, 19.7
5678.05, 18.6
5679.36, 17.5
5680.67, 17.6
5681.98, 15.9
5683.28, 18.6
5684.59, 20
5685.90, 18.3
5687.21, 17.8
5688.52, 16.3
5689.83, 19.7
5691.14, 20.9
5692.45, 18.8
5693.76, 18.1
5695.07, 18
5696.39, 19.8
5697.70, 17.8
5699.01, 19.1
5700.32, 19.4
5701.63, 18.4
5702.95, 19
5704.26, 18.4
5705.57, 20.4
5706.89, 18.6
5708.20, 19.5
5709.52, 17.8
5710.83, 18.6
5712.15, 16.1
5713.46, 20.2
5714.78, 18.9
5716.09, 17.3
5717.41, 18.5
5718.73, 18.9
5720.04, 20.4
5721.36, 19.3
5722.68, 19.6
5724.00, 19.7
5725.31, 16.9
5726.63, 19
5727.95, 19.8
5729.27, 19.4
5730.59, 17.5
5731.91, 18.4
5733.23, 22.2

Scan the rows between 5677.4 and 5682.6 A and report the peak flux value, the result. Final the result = 18.6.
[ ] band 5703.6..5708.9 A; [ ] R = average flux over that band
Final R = 19.2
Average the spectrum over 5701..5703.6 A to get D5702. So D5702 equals 18.7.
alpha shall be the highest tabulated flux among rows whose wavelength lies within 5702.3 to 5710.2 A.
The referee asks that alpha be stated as 20.4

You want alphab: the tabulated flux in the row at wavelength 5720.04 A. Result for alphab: 20.4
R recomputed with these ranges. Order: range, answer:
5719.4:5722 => 19.8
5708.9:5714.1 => 18.2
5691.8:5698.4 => 18.5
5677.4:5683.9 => 17.6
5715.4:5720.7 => 18.8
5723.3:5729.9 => 19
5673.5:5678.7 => 19.2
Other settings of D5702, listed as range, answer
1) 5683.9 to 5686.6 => 19.1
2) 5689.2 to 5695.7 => 19.1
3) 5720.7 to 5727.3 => 18.9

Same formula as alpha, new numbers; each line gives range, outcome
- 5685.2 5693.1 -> 20.9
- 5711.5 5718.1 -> 20.2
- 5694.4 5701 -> 19.8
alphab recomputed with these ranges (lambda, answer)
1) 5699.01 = 19.1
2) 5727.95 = 19.8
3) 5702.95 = 19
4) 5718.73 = 18.9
